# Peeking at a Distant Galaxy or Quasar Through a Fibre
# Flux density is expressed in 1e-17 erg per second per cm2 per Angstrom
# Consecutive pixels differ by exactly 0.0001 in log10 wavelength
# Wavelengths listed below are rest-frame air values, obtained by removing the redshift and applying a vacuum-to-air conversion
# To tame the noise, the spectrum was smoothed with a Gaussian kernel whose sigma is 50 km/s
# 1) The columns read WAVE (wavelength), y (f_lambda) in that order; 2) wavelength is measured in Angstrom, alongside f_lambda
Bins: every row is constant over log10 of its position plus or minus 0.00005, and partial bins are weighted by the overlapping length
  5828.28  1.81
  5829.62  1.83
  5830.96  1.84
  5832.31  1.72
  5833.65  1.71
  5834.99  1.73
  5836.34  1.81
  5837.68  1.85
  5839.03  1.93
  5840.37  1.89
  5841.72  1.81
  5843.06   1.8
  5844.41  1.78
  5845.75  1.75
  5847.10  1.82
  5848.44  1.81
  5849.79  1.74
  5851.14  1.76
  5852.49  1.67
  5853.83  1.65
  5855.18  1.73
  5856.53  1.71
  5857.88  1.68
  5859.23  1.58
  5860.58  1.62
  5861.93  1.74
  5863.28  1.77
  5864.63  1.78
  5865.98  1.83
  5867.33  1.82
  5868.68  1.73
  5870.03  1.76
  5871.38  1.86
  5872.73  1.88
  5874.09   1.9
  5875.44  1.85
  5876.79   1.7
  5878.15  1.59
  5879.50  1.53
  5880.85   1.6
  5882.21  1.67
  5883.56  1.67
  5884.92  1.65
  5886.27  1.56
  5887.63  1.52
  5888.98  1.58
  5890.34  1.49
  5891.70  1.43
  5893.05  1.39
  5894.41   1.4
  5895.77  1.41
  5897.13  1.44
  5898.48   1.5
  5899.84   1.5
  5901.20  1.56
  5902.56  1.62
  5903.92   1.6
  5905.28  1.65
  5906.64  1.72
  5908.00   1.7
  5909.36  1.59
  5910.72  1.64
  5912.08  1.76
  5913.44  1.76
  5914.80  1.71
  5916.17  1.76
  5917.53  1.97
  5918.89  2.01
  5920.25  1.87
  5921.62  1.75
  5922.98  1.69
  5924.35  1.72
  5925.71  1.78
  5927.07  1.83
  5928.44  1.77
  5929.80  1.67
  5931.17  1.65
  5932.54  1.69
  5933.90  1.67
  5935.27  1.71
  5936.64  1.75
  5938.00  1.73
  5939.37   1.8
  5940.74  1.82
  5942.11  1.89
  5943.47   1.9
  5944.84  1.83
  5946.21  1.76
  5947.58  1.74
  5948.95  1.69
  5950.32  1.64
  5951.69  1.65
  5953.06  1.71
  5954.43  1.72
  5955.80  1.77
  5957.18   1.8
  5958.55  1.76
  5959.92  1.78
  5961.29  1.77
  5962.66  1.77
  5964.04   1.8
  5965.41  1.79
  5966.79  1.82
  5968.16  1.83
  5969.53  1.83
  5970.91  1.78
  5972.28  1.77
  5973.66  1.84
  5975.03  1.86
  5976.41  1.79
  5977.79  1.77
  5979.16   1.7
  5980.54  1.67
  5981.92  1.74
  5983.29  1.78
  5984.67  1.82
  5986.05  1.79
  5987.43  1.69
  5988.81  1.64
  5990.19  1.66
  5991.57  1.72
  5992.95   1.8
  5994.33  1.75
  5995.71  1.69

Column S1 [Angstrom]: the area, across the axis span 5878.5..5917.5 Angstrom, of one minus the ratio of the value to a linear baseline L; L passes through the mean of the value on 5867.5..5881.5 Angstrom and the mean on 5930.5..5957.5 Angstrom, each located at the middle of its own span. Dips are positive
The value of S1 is 3.4 Angstrom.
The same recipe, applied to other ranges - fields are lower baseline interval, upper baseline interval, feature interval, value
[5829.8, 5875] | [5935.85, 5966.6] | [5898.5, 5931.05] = 1.0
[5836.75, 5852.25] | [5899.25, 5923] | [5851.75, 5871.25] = 0.7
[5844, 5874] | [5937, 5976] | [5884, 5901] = 2.6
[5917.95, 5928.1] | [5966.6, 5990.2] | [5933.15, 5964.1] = 0.6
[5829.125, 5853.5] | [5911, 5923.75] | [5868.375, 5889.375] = 1.2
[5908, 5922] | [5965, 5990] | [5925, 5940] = 0.4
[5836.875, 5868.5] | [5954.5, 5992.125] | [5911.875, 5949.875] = -0.2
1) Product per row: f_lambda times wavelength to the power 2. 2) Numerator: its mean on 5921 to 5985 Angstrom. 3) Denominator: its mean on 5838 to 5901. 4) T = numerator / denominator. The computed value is 1.08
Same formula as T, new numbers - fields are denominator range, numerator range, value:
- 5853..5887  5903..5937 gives 1.03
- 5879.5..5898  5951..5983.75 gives 1.19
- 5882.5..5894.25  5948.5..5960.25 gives 1.15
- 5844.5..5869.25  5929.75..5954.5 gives 1.03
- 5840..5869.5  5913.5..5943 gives 1.04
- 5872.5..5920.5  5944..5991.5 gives 1.10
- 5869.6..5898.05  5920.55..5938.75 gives 1.09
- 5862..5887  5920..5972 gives 1.04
